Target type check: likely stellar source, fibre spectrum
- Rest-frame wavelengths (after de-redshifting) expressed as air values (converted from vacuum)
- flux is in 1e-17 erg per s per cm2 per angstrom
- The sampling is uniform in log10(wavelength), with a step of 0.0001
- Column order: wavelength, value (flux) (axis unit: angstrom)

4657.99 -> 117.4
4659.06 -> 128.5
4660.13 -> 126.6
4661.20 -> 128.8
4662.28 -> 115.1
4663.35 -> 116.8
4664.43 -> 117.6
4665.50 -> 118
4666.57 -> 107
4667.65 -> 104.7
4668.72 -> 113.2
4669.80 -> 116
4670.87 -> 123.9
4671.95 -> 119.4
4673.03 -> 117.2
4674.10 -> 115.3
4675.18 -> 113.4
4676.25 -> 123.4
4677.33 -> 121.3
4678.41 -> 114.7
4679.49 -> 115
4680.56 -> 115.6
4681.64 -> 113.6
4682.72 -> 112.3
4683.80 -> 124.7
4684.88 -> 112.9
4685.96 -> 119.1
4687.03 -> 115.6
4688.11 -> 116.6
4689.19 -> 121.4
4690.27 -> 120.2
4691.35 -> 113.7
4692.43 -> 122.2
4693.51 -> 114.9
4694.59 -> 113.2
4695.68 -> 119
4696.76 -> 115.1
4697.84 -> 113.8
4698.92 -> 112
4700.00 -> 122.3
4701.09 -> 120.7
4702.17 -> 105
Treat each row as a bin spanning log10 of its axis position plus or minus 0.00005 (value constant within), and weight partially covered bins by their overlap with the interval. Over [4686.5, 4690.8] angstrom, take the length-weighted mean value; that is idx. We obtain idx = 118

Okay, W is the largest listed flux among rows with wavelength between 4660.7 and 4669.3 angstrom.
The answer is 128.8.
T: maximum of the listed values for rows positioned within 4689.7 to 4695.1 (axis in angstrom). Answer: 122.2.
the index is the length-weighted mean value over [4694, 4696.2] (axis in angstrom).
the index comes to 116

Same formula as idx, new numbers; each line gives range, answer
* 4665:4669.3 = 111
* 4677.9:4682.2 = 115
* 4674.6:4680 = 117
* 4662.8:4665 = 117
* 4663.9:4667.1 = 115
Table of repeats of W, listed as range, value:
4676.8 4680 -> 121.3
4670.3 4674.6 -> 123.9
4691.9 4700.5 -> 122.3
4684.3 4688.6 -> 119.1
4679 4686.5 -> 124.7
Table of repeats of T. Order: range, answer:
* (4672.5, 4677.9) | 123.4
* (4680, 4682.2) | 115.6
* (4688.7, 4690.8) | 121.4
